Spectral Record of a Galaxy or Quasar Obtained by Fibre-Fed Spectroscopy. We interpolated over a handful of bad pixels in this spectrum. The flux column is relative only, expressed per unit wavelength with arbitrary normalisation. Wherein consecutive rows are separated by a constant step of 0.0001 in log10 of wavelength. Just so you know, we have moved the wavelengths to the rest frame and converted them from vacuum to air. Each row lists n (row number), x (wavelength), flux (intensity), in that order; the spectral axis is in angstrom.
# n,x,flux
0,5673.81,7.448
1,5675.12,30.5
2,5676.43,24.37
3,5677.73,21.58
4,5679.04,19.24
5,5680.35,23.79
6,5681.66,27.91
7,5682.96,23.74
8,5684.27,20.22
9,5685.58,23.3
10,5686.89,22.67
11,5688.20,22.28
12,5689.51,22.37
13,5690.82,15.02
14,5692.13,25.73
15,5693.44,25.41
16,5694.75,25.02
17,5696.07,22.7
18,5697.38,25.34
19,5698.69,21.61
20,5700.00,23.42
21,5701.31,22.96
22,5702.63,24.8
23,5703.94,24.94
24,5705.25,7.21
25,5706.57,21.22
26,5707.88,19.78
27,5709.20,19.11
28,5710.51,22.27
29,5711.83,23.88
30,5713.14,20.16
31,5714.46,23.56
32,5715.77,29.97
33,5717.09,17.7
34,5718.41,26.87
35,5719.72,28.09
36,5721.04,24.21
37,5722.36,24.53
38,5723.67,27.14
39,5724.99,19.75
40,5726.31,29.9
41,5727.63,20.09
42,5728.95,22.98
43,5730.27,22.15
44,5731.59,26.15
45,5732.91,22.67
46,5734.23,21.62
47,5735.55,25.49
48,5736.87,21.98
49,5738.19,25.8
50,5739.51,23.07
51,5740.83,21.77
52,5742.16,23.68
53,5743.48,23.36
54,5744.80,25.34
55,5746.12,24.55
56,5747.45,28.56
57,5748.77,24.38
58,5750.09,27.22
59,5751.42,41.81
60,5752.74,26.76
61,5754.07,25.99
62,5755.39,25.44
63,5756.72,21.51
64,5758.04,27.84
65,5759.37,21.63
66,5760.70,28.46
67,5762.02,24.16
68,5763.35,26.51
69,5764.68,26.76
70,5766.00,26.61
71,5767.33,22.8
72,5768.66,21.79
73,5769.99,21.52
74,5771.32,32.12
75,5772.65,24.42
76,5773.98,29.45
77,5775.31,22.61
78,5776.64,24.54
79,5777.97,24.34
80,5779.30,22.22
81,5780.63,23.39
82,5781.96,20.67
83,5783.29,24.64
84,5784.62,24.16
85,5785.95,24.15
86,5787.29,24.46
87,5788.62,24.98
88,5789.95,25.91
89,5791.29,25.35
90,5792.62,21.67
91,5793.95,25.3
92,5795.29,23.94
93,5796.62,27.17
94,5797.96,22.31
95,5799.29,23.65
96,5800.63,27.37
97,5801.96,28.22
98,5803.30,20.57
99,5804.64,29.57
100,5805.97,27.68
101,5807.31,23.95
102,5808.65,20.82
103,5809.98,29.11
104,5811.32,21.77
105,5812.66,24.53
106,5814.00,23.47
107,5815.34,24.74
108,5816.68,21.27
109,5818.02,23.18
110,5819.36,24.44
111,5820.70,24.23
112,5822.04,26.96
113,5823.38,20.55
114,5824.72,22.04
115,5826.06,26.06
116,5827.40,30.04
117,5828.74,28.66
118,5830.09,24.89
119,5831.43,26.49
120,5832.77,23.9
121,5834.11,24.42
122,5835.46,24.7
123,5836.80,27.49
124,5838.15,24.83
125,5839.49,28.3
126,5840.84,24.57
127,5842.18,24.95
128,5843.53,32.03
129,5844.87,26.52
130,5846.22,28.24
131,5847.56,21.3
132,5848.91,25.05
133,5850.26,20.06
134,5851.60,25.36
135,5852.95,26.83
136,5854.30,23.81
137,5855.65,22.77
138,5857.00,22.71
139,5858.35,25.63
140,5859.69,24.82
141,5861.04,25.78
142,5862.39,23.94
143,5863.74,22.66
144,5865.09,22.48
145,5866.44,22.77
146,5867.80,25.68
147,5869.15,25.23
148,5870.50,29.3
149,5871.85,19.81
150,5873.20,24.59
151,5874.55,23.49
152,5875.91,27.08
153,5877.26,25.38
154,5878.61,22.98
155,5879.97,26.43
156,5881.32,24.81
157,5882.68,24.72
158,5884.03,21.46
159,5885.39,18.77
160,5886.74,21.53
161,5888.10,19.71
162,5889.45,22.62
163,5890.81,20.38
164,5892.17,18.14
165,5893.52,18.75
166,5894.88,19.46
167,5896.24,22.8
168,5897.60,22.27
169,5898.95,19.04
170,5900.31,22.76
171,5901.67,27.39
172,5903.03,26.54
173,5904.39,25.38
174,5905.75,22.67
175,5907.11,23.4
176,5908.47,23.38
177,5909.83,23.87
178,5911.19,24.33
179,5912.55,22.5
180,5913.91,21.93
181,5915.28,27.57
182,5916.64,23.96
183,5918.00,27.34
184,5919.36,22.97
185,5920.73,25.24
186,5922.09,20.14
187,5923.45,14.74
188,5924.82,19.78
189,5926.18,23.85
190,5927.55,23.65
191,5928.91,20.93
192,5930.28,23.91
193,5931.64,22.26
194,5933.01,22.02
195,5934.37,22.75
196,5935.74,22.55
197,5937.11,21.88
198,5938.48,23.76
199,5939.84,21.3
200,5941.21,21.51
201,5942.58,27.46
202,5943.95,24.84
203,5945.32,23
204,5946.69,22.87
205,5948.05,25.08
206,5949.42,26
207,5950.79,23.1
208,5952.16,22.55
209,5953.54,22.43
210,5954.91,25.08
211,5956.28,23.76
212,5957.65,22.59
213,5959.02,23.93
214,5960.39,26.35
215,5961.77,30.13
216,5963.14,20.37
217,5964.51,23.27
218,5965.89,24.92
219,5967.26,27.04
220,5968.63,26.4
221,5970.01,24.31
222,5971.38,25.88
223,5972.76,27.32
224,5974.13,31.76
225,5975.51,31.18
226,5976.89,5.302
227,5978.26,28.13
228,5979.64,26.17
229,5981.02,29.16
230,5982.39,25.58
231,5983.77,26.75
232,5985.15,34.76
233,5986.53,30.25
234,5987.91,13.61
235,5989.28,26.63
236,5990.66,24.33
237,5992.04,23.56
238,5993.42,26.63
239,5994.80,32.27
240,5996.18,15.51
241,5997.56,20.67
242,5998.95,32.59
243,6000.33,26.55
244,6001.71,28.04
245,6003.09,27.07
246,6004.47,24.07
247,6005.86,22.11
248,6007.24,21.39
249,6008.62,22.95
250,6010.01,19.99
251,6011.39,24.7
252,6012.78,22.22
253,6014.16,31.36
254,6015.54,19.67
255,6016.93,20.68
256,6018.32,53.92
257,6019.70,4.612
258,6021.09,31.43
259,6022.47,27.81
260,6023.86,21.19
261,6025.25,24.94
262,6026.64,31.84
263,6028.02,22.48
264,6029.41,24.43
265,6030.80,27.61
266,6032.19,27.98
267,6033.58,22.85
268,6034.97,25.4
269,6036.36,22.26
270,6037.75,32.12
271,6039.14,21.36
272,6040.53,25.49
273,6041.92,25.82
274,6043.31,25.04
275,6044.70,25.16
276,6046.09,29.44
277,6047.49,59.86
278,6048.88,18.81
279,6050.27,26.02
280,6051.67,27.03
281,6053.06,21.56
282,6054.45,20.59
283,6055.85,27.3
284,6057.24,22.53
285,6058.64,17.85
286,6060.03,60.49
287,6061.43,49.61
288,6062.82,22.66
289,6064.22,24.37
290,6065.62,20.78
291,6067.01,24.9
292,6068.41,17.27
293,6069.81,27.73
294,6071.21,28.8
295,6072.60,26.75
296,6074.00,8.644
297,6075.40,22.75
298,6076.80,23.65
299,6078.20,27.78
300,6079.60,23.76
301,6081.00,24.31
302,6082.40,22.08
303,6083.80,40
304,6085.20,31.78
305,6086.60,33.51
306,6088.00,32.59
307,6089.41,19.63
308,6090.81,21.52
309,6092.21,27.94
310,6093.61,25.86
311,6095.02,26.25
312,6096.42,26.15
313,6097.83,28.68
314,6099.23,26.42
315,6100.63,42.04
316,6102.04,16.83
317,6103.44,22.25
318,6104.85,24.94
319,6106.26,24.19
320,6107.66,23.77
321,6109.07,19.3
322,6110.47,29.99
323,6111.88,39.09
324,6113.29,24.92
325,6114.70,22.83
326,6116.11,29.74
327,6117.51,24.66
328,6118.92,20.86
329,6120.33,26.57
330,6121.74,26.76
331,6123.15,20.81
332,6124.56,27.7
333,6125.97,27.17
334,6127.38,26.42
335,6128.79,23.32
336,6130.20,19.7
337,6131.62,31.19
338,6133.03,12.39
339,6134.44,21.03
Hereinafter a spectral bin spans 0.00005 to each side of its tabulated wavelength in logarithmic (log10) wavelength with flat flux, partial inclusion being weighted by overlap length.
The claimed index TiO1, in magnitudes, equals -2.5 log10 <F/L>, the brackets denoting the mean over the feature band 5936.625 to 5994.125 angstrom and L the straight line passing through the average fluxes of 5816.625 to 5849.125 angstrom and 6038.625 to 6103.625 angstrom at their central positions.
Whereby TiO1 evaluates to 0.07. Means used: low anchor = 25.5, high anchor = 27.1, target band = 24.8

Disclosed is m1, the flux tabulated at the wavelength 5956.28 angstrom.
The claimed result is 23.76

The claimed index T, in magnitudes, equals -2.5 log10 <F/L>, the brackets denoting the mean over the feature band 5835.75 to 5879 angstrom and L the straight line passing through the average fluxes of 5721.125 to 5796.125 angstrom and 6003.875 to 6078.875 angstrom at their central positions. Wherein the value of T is 0.02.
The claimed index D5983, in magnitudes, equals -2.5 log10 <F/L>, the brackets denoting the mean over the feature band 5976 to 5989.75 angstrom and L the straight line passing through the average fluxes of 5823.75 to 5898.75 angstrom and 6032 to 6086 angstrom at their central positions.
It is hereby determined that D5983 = 0.051 mag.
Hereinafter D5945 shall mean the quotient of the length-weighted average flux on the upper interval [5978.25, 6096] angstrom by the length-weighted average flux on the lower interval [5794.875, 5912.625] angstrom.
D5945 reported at 1.1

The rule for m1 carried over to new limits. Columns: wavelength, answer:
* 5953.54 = 22.43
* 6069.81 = 27.73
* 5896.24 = 22.8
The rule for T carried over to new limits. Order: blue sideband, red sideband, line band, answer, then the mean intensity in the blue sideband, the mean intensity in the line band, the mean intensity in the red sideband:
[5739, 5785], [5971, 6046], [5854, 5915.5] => 0.09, 25.3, 23.3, 25.4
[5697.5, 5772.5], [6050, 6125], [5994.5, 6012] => 0.07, 24.2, 24.3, 26.4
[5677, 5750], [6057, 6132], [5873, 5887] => 0.04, 23.2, 23.8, 26.5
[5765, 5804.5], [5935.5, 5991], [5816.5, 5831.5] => -0.02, 24.6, 25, 24.7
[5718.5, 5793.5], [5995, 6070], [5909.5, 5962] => 0.11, 24.9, 23.4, 26.4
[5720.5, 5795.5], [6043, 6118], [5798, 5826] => 0.04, 24.8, 24.4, 27.1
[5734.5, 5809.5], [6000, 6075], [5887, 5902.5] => 0.20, 25.1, 21.3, 26.2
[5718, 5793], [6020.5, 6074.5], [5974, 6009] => 0.06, 24.9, 25.2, 26.9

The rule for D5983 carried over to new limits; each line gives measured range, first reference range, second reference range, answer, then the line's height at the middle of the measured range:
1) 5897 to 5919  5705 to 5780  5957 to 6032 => 0.04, 25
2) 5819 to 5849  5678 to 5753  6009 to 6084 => -0.05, 24.6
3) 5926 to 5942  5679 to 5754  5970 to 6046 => 0.11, 25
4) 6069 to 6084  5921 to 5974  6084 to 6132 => 0.06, 25.9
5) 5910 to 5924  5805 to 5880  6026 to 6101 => 0.11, 25.6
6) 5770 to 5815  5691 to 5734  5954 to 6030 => -0.05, 23.7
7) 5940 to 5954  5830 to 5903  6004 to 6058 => 0.05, 24.8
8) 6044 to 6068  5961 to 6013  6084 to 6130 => -0.13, 25.9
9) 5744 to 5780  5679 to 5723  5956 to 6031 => -0.12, 23.3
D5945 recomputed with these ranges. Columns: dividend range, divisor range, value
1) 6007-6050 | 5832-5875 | 1.06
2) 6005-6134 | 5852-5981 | 1.11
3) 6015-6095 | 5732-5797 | 1.07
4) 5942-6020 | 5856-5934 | 1.08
